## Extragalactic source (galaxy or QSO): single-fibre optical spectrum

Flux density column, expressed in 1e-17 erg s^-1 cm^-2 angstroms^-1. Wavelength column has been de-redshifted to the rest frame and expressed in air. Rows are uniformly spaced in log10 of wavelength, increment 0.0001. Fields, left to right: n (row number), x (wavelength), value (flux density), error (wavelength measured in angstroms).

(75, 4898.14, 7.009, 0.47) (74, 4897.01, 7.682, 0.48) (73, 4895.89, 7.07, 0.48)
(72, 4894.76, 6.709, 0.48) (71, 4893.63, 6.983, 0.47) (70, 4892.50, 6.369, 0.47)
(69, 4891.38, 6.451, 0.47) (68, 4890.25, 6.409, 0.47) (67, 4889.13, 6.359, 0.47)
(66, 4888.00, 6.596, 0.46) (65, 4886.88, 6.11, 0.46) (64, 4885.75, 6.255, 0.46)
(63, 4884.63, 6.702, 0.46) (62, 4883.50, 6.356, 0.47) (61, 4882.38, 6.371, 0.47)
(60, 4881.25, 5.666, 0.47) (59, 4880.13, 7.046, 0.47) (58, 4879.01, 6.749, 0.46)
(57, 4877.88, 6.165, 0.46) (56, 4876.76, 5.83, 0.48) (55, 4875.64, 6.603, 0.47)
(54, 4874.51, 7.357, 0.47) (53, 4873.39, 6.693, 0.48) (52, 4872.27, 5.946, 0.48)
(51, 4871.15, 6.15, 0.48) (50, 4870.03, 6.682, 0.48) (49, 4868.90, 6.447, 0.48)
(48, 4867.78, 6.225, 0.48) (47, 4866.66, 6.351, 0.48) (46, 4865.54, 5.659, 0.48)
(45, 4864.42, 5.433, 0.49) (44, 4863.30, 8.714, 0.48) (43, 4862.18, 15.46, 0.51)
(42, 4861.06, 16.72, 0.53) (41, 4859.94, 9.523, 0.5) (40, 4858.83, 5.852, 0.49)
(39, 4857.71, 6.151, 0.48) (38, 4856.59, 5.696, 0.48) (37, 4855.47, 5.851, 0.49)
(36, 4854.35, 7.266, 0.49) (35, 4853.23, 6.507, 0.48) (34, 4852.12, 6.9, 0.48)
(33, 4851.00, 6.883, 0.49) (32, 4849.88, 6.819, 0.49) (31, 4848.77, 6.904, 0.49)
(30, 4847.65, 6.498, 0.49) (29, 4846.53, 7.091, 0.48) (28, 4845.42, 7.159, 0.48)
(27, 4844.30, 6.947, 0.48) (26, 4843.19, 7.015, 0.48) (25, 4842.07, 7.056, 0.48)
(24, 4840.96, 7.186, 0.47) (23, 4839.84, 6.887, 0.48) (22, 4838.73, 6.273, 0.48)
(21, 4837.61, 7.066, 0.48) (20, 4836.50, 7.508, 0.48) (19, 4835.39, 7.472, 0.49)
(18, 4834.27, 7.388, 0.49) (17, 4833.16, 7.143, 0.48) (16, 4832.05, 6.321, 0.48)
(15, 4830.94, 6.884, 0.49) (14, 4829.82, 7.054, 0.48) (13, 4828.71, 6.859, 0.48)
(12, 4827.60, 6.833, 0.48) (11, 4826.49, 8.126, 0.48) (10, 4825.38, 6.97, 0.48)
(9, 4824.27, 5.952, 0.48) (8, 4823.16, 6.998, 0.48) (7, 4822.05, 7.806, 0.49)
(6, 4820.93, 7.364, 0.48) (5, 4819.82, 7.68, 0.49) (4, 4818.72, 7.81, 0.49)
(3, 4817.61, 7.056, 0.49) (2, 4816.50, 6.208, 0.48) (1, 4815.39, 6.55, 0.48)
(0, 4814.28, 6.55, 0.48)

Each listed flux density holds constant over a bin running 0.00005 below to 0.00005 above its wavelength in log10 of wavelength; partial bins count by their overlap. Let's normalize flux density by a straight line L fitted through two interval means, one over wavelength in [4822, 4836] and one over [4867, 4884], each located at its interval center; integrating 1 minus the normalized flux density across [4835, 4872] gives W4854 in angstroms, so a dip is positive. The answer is -3.5 angstroms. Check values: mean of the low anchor 7.04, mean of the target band 7.33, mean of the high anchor 6.42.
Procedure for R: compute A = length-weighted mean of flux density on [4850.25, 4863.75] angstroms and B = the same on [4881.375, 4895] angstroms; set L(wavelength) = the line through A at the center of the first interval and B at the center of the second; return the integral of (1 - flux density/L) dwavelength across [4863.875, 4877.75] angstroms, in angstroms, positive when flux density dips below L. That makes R 2.31 angstroms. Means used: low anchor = 8.44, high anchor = 6.44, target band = 6.28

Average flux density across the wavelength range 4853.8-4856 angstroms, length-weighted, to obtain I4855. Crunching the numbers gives 6.56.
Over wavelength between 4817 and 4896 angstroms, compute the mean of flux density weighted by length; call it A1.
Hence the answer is 7.03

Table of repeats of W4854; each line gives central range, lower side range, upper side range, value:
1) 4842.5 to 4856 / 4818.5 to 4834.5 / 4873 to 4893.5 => 0.1 angstroms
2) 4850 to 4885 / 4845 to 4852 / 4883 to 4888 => -2.8 angstroms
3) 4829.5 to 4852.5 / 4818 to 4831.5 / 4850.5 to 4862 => 1.9 angstroms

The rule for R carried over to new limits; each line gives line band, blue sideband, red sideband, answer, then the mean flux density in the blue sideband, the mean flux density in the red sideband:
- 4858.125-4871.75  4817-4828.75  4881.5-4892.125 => -3.17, 7.24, 6.38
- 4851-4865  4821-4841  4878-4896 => -3.13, 7.04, 6.49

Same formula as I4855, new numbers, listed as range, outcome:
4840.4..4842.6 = 7.13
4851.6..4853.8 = 6.72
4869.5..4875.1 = 6.57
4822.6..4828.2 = 6.98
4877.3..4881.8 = 6.41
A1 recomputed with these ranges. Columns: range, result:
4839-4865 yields 7.66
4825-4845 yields 7.06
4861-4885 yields 7.14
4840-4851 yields 6.96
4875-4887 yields 6.36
